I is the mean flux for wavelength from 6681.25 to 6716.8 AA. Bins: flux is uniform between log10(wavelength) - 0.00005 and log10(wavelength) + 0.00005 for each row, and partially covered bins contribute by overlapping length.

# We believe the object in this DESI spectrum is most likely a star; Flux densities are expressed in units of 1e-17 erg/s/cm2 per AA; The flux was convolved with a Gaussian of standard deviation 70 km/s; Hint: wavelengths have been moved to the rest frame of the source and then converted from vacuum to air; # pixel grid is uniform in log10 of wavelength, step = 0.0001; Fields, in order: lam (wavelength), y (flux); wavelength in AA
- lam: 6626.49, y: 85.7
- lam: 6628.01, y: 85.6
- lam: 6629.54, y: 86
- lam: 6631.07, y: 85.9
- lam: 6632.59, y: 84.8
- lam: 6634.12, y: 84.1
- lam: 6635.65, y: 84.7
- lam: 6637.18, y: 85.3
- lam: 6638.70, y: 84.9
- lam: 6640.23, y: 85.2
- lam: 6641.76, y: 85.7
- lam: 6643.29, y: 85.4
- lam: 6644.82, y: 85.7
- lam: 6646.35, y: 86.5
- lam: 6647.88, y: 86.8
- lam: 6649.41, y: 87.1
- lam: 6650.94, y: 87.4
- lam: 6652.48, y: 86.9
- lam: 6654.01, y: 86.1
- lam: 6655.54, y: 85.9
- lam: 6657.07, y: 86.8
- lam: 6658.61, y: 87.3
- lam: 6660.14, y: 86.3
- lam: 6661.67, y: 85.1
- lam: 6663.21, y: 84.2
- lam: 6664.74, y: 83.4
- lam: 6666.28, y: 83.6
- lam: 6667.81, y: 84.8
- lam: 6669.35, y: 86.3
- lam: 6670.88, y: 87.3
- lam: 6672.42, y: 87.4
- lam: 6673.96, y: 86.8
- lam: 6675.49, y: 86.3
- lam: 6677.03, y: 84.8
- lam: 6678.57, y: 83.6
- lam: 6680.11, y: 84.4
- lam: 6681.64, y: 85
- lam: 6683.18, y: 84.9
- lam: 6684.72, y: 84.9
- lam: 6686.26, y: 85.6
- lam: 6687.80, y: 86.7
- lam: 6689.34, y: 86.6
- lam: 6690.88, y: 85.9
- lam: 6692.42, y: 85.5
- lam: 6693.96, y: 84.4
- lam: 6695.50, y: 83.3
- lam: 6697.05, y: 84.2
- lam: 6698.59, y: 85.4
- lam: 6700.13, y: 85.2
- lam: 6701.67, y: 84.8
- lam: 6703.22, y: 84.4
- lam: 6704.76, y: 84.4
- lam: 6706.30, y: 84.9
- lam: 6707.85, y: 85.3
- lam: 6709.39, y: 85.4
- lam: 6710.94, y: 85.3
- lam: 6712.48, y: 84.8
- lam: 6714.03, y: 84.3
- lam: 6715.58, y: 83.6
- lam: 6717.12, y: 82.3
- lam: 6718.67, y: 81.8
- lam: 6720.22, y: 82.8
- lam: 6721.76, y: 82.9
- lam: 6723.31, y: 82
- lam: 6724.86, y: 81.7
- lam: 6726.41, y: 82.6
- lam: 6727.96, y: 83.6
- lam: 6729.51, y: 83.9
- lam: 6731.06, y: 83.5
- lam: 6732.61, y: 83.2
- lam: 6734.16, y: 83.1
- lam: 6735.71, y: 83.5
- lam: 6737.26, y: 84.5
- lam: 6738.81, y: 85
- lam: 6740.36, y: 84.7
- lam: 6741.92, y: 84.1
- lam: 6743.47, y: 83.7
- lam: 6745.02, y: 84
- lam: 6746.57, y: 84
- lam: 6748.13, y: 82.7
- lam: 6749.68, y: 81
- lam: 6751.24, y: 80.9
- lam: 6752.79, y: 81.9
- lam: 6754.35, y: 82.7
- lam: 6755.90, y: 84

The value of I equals 85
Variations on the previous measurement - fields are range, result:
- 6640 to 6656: 86.3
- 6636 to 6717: 85.4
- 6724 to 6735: 83.1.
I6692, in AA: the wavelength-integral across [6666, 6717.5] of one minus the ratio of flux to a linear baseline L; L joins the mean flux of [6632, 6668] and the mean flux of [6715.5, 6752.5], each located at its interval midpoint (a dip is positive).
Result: -0.5 AA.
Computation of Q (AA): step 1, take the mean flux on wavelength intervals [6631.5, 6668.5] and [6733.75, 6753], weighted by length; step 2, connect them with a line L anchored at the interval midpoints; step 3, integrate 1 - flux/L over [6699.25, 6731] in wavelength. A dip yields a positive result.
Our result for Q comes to 0.09 AA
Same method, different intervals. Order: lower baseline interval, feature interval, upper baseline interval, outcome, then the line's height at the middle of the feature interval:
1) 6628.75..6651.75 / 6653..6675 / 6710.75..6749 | -0.19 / 85.1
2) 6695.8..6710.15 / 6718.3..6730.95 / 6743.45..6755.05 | 0.15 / 83.8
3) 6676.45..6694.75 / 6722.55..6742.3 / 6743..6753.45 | -0.05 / 83.3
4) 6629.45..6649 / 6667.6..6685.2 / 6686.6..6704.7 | -0.07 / 85.2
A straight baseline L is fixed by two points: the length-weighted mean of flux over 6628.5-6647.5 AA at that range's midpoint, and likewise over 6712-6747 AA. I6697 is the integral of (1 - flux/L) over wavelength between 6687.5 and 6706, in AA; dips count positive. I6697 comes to -0.2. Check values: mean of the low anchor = 85.4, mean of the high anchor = 83.4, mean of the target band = 85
